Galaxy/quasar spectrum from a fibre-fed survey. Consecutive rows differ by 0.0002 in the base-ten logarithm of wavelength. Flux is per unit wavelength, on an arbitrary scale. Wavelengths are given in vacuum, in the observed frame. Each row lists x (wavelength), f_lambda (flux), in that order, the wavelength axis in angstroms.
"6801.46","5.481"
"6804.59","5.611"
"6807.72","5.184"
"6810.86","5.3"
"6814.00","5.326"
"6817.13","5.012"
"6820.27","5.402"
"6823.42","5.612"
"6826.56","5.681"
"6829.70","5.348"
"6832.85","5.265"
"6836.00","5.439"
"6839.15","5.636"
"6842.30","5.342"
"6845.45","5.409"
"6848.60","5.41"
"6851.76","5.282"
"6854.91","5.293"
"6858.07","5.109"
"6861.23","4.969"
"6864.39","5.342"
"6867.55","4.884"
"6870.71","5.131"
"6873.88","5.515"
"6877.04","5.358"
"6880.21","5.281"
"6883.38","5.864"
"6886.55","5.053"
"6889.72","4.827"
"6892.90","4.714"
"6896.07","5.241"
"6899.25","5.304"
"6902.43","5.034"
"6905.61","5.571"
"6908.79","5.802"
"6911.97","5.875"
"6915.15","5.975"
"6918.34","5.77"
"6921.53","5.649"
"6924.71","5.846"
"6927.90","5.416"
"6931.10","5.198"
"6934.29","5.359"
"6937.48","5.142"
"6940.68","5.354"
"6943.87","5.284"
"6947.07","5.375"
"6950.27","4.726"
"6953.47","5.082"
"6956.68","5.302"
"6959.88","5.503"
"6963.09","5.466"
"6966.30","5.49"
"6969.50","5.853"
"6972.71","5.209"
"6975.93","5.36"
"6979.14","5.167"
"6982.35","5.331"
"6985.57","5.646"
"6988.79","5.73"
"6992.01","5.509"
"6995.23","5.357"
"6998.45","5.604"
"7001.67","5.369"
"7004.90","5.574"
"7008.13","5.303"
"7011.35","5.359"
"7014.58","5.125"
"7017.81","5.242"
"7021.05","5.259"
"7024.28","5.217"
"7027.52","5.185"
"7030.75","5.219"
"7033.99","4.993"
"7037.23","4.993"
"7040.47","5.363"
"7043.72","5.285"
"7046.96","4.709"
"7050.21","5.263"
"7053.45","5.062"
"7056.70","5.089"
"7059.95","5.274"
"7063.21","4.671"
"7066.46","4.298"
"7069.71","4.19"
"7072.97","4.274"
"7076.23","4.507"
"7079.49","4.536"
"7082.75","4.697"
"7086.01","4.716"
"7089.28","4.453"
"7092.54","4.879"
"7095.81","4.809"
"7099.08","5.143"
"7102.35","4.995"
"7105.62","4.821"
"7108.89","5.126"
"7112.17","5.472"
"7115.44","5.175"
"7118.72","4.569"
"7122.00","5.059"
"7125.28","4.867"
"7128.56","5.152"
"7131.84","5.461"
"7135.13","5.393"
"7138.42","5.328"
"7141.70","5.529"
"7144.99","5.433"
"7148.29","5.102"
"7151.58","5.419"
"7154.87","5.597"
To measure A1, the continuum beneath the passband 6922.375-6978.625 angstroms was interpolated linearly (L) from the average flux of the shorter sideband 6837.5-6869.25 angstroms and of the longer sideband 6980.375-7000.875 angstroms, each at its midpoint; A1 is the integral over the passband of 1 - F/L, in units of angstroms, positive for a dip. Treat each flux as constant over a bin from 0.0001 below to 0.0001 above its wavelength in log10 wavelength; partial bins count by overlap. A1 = 0.96 angstroms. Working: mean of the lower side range 5.27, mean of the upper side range 5.52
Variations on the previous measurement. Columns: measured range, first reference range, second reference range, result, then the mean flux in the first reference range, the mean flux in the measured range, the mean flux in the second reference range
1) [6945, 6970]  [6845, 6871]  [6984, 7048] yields -0.3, 5.2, 5.33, 5.31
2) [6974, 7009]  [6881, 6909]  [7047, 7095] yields -3.6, 5.24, 5.45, 4.71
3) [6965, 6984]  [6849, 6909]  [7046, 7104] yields -1.5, 5.23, 5.4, 4.75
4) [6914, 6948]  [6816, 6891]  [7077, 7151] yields -1.6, 5.31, 5.48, 5.03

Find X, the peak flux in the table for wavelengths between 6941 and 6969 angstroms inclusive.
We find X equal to 5.503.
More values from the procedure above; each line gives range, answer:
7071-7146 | 5.529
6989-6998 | 5.509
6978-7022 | 5.73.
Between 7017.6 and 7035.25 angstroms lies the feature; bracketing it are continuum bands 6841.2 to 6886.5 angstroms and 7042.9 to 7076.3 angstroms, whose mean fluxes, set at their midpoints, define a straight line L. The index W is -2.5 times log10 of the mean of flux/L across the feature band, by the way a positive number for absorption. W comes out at -0.07 mag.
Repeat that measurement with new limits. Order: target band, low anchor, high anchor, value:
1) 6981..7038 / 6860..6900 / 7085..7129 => -0.06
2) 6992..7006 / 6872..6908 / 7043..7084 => -0.11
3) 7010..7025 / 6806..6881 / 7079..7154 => -0.02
